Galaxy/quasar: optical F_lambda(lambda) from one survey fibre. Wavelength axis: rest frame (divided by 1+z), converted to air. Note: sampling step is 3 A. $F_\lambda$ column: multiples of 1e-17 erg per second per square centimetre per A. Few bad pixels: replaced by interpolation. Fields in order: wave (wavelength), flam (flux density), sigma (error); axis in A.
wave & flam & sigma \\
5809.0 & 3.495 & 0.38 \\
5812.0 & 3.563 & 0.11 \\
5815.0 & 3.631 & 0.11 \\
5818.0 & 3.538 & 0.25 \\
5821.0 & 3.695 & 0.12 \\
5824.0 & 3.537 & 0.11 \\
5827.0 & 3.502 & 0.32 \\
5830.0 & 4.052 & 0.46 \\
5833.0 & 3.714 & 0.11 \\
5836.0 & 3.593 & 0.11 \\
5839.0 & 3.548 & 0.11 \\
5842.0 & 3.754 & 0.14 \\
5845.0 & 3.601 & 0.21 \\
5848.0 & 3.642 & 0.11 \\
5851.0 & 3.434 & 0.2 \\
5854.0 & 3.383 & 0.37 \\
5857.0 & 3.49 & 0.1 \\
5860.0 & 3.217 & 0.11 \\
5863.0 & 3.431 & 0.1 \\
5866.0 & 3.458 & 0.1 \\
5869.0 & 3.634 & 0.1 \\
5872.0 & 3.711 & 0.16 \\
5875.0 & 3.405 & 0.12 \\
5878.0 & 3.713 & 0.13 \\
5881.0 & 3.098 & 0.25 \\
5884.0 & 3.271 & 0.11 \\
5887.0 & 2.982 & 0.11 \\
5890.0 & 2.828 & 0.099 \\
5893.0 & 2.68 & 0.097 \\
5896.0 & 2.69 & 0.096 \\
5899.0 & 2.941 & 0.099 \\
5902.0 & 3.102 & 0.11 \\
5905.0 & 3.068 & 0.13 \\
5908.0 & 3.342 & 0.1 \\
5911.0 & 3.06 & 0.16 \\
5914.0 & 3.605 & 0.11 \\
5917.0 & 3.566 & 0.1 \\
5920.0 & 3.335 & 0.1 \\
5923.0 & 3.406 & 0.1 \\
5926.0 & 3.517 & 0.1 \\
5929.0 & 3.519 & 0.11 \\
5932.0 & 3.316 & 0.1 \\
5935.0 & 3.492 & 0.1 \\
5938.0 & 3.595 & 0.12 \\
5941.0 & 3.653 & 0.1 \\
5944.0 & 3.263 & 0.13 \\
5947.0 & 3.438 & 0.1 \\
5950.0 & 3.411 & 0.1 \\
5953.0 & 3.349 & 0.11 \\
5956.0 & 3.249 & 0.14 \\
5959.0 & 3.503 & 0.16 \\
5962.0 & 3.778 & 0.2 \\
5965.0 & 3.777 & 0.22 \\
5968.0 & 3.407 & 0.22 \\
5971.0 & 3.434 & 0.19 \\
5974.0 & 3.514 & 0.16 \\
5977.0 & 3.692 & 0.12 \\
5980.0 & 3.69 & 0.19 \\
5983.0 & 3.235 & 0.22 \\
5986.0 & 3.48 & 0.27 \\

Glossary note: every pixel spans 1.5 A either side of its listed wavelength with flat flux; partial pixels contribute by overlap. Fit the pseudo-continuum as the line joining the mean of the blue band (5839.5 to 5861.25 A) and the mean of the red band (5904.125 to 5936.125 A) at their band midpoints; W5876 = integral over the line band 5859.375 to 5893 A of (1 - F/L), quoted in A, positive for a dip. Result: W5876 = 1.5 A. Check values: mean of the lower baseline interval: 3.51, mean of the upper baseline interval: 3.39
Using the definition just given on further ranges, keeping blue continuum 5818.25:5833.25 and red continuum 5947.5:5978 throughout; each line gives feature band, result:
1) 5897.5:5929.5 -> 2.3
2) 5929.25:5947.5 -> 0.4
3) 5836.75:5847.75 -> 0.1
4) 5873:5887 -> 1.1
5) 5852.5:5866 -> 0.9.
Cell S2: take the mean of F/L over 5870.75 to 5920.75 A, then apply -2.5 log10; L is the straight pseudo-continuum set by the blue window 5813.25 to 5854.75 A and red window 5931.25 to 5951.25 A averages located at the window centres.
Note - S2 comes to 0.11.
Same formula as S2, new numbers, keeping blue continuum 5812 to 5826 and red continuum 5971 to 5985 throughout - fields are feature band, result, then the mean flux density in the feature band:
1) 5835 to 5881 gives 0.02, 3.52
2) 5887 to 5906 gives 0.23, 2.89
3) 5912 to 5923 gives 0.02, 3.47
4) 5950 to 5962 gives 0.03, 3.42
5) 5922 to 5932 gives 0.03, 3.46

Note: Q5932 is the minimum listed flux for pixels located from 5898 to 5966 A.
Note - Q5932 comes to 2.941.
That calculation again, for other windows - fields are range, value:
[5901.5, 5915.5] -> 3.06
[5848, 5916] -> 2.68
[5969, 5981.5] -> 3.434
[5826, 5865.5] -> 3.217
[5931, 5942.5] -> 3.316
